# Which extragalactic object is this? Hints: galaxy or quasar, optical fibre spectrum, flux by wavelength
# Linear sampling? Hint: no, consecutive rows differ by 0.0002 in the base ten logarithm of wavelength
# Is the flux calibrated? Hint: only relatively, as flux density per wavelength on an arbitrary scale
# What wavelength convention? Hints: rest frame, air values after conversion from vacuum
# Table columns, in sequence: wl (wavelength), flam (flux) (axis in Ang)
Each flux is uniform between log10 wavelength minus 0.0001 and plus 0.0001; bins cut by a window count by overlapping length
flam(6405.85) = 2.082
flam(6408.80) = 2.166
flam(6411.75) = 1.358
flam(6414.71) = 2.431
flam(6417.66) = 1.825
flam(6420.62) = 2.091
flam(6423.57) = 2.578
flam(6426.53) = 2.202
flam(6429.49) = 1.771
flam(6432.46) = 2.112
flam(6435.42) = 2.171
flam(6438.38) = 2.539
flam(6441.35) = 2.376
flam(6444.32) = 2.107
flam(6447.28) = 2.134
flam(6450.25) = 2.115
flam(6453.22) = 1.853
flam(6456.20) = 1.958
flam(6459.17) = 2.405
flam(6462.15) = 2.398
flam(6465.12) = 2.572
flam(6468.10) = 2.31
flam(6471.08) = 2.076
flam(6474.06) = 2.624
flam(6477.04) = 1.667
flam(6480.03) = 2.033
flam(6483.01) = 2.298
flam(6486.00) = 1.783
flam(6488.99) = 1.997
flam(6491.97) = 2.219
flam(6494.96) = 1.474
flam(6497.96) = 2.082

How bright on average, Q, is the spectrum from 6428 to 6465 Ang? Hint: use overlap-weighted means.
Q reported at 2.18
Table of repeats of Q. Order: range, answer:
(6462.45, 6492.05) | 2.17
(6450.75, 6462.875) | 2.13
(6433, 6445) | 2.3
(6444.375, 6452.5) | 2.1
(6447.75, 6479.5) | 2.19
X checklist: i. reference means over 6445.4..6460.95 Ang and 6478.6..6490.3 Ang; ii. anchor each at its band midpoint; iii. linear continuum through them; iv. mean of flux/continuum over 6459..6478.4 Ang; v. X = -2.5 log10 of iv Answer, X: -0.11 mag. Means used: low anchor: 2.1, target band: 2.29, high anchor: 2.03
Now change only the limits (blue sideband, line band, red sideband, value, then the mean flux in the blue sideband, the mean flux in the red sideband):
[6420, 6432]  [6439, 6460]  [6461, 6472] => 0.06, 2.16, 2.35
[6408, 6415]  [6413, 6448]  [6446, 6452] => -0.10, 1.89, 2.11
